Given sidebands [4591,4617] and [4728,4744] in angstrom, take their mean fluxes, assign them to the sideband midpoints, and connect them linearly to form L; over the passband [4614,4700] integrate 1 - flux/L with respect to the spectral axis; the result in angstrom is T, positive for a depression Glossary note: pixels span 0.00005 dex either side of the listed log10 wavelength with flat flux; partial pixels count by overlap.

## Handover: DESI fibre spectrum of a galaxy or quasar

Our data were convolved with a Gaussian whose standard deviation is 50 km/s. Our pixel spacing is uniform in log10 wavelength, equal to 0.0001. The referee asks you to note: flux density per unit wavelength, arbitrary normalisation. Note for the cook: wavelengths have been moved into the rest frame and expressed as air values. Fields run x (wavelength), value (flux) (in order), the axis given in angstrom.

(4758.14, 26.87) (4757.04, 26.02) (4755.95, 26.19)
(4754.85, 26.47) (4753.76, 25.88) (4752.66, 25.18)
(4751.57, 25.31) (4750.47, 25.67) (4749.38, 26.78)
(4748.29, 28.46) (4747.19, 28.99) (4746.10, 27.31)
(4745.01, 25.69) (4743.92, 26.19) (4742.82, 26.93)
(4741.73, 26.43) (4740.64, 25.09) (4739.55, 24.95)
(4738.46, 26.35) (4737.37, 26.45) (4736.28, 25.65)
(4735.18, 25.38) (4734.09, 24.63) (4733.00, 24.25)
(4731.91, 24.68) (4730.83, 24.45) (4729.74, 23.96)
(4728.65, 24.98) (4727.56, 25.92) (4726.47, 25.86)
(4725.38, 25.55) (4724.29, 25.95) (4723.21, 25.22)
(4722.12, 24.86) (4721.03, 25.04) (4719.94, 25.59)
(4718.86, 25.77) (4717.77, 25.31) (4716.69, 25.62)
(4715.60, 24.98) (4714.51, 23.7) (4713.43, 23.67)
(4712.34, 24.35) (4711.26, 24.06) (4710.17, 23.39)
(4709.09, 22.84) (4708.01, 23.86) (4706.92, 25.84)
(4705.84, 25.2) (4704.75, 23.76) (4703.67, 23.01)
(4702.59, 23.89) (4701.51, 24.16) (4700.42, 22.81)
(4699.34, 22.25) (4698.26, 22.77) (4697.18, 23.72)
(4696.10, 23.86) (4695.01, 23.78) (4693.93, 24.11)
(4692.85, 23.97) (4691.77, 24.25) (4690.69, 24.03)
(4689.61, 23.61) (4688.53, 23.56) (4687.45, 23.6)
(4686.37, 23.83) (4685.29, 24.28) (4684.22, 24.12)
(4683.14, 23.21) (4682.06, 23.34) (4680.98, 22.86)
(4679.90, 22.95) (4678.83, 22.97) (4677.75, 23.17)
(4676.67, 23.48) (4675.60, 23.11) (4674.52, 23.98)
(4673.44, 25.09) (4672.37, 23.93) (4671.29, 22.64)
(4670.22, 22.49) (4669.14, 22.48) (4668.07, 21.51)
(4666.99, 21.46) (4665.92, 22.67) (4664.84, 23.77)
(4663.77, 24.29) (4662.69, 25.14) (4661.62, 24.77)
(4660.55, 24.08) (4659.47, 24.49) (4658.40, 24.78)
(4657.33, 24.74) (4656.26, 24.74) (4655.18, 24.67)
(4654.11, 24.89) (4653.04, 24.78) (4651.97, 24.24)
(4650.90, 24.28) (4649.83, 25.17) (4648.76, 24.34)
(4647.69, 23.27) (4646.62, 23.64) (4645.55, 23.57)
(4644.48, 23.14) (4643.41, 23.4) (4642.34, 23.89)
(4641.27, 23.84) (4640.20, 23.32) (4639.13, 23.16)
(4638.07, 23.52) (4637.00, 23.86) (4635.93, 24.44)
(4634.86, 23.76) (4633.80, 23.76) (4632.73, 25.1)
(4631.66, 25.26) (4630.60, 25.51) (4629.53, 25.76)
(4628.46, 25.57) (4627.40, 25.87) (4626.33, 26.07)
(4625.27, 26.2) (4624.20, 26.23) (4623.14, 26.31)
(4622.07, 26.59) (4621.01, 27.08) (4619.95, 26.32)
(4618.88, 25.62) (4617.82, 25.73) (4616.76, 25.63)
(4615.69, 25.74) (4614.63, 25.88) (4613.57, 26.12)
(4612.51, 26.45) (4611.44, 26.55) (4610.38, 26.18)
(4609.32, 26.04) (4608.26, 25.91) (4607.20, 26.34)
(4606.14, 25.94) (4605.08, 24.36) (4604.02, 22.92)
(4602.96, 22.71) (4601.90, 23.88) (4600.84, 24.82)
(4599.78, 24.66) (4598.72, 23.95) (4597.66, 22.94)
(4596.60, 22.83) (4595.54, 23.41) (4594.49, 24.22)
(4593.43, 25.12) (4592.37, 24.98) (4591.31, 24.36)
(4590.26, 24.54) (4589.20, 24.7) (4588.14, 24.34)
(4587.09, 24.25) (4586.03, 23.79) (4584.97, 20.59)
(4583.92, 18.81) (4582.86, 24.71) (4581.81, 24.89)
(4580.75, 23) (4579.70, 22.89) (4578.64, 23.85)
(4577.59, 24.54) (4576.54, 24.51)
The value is 2.9 angstrom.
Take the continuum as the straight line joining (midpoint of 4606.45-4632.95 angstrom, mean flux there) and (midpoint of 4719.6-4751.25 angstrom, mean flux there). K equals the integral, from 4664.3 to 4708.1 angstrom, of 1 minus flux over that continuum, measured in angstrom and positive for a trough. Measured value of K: 4.0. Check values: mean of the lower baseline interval 26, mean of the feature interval 23.5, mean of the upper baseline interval 25.8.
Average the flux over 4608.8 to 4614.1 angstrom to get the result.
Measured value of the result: 26.3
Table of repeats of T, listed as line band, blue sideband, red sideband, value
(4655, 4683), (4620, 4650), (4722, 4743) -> 1.53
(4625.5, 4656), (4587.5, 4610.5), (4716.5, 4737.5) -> 0.42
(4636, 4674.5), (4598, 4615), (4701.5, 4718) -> 1.35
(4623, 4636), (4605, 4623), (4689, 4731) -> 0.21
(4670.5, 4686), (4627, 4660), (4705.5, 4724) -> 0.64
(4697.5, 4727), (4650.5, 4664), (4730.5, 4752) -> 1.29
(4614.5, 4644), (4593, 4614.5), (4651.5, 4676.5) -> -0.86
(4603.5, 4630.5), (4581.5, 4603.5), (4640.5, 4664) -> -2.19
